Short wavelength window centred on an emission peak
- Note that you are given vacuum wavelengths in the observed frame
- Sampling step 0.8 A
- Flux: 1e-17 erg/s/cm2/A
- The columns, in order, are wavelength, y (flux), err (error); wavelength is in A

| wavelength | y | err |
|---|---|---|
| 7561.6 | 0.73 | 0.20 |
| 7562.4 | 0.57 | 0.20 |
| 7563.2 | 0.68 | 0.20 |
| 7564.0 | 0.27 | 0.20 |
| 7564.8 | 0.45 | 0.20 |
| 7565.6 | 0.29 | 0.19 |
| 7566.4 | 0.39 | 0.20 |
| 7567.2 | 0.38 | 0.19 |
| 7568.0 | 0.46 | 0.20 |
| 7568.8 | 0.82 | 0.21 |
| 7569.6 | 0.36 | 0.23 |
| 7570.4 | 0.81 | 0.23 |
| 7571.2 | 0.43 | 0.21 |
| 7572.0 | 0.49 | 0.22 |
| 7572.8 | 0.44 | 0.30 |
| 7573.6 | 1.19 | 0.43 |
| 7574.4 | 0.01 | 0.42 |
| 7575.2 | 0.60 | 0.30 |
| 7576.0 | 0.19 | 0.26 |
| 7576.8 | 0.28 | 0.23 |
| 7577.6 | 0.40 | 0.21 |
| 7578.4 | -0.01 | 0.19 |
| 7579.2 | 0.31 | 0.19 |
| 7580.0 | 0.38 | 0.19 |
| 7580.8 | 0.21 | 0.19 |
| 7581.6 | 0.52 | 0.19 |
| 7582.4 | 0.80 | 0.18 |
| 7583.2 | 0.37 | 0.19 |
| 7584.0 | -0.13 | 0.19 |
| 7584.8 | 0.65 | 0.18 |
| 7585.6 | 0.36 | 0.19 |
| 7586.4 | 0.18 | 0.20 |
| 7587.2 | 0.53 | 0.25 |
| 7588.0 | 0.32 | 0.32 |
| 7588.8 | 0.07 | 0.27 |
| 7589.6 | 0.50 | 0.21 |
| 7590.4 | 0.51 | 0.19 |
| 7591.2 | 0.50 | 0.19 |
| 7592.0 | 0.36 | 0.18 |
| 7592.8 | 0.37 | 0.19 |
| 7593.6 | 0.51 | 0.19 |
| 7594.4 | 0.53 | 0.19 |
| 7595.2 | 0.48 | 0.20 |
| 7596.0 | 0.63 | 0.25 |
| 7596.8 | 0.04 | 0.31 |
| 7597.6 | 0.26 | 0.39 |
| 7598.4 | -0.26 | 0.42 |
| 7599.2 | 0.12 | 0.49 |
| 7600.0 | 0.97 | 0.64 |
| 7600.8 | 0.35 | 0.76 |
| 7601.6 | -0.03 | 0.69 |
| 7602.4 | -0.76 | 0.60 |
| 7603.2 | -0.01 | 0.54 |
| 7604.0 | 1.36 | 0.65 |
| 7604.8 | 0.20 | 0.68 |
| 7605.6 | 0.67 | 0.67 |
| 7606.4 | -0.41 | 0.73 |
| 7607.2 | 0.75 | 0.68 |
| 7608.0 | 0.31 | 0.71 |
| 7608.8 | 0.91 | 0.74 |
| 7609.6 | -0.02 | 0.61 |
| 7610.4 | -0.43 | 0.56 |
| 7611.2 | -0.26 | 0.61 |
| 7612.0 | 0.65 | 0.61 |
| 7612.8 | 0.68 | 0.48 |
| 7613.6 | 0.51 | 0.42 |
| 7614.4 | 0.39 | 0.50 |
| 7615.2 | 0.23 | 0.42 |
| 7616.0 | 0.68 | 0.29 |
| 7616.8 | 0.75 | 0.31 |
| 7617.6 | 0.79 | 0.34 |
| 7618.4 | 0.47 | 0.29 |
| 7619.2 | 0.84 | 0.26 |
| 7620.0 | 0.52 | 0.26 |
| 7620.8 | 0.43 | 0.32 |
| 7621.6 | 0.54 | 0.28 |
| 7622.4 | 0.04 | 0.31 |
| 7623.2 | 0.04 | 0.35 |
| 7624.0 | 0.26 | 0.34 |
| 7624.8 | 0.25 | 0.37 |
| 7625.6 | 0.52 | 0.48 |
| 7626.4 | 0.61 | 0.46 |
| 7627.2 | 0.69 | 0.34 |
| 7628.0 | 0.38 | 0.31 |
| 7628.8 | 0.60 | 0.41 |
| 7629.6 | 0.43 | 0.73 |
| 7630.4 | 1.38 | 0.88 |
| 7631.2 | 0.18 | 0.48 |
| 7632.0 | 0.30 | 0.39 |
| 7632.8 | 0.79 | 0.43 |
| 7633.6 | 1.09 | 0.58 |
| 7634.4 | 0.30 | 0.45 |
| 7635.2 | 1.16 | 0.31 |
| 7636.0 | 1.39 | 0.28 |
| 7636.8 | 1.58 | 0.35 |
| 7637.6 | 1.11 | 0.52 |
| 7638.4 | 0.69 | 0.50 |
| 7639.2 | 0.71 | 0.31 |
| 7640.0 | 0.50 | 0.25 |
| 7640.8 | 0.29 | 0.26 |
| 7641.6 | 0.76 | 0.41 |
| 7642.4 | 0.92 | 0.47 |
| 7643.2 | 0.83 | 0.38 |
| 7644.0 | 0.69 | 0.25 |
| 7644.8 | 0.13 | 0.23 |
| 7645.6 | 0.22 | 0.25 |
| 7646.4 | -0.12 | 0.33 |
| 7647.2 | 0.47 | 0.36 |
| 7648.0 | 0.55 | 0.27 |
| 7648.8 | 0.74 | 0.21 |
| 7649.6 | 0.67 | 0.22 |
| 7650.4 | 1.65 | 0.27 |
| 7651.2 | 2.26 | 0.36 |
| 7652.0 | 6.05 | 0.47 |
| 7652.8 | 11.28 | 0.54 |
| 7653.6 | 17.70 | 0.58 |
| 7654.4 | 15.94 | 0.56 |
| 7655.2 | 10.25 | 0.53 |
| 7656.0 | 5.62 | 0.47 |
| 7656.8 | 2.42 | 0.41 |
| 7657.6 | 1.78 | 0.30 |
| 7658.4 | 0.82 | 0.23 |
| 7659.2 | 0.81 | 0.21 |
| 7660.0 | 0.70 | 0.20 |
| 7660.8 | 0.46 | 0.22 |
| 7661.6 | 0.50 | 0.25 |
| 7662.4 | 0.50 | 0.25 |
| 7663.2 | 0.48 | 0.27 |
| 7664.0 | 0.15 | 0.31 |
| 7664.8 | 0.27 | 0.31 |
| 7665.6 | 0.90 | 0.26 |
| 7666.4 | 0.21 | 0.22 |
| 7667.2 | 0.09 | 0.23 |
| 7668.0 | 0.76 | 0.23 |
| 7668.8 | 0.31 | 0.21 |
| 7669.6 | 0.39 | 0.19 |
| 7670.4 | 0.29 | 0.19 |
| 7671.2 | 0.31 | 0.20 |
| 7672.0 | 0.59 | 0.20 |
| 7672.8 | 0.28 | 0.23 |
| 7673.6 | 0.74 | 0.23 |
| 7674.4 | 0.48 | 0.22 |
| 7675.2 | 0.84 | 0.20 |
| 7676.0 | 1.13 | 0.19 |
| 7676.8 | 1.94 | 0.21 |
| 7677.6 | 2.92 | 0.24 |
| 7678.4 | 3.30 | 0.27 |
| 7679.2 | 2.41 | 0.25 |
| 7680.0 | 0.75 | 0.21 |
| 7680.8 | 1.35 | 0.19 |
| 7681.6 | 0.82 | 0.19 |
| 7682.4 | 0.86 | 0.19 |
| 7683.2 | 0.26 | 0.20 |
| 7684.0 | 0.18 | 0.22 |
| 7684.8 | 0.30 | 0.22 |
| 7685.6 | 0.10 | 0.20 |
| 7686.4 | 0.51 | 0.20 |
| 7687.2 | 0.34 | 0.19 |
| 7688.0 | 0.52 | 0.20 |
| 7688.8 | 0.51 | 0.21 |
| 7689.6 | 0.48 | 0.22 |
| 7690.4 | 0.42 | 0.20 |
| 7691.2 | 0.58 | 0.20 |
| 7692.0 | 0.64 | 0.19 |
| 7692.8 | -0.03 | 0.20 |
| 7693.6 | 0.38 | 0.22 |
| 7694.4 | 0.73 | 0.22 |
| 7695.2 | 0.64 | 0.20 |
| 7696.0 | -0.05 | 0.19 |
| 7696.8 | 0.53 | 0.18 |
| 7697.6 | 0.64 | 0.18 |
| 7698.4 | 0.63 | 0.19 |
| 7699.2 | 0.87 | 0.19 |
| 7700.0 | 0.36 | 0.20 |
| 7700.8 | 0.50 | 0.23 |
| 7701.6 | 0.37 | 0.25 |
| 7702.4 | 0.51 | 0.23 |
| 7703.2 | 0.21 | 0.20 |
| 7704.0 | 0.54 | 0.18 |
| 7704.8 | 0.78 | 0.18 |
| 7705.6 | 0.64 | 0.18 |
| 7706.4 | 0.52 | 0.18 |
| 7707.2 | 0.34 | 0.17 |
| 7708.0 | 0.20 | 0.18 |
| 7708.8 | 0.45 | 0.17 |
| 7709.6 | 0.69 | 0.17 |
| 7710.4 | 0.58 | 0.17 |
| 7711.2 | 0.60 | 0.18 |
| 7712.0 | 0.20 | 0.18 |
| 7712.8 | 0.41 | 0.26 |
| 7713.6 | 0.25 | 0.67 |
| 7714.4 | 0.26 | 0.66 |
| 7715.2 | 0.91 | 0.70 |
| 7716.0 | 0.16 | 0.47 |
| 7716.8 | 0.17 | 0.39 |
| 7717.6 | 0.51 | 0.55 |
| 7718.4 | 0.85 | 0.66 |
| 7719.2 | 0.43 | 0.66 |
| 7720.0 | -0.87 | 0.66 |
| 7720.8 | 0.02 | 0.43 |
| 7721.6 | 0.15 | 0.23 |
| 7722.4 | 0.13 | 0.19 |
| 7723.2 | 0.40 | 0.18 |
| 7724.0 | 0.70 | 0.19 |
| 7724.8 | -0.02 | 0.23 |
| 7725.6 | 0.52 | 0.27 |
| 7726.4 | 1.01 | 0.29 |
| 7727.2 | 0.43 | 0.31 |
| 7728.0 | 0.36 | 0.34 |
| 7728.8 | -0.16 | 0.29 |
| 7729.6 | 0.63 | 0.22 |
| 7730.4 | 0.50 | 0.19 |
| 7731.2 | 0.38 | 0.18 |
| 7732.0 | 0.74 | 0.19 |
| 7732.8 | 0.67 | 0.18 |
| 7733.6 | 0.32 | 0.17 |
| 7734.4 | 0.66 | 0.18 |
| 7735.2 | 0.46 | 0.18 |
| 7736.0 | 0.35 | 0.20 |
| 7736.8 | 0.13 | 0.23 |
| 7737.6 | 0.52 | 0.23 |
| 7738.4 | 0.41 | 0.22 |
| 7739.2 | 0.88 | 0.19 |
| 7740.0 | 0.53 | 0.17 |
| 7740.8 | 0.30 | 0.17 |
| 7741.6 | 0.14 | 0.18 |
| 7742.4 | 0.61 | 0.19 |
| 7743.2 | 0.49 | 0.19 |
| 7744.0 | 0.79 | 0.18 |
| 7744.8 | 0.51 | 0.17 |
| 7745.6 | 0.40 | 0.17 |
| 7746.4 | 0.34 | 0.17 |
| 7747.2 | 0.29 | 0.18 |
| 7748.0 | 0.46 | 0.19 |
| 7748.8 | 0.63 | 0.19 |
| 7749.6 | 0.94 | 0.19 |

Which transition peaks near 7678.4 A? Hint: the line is [N II] 6583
